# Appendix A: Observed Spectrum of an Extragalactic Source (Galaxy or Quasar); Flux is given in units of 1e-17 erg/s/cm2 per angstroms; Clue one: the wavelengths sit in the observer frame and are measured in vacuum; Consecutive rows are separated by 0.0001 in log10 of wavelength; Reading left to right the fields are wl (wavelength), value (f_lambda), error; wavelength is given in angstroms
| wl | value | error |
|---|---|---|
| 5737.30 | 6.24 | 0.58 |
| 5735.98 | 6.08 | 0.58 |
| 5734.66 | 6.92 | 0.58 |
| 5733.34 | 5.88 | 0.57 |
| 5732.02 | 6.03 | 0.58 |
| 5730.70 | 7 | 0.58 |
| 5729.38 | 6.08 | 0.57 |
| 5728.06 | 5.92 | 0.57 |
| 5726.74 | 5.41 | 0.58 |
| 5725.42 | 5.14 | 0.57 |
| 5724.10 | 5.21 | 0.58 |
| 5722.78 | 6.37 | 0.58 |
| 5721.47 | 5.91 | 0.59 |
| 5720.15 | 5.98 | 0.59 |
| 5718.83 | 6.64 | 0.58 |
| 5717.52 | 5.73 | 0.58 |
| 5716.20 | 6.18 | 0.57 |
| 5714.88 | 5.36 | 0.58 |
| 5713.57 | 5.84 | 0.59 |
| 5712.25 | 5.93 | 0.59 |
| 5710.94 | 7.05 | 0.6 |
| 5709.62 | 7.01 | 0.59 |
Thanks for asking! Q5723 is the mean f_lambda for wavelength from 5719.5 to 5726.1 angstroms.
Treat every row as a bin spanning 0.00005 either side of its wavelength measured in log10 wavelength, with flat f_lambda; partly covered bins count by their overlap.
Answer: 5.72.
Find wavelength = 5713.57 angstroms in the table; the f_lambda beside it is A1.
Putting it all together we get 5.84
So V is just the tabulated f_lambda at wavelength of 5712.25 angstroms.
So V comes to 5.93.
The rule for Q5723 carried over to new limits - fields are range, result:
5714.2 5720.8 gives 5.98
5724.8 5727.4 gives 5.27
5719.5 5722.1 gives 5.94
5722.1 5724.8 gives 5.79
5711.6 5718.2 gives 5.81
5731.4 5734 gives 5.95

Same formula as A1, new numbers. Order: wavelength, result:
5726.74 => 5.41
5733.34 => 5.88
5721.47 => 5.91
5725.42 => 5.14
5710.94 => 7.05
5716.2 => 6.18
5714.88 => 5.36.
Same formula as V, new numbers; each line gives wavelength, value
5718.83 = 6.64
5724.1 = 5.21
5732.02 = 6.03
